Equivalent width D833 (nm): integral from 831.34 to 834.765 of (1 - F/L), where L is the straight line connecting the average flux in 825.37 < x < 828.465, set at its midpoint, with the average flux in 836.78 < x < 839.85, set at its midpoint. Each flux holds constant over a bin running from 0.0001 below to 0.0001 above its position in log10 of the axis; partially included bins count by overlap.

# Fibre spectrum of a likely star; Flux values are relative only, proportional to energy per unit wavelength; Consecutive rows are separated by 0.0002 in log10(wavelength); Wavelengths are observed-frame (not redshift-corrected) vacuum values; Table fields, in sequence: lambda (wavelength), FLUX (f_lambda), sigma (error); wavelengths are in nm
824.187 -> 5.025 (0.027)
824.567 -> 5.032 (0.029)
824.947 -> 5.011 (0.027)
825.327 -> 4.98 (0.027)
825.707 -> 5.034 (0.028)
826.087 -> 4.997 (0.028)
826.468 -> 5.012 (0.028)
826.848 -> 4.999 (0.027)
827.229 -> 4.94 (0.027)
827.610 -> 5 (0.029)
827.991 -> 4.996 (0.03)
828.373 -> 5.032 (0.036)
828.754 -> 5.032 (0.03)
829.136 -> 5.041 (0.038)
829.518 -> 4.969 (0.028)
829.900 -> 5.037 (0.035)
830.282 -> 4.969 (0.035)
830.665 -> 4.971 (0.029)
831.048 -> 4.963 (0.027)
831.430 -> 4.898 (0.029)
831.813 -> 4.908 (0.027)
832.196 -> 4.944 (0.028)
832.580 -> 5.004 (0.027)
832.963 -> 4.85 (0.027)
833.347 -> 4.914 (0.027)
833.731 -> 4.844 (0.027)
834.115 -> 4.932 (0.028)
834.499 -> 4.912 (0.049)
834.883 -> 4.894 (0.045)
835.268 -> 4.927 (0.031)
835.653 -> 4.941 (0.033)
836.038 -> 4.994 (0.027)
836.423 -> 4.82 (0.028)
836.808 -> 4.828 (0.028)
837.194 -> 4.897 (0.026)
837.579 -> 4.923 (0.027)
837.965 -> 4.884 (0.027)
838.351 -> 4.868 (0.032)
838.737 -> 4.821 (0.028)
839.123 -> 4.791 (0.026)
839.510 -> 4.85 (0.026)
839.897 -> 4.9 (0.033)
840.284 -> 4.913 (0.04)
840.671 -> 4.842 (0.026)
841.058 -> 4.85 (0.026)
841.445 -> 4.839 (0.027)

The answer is 0.01 nm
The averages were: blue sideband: 5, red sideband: 4.86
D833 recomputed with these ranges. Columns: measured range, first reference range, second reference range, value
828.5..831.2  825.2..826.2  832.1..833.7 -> -0.024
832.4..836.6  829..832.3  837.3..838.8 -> 0.009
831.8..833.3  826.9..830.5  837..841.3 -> 0.007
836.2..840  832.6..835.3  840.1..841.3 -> 0.018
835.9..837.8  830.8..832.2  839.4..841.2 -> 0.002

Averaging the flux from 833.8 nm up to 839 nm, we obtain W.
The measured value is 4.89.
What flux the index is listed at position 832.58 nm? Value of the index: 5.004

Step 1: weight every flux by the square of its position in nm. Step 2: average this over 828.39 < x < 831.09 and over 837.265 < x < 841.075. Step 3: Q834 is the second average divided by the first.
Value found 1.0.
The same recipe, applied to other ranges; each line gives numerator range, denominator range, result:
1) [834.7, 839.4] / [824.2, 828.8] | 1.00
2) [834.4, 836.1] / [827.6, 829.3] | 1.00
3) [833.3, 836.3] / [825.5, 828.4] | 1.00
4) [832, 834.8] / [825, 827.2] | 1.00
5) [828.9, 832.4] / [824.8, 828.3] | 1.00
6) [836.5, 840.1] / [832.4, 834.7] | 1.00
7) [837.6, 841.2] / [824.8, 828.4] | 1.00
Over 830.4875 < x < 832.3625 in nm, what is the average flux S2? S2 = 4.94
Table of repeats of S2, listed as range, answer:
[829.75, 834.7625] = 4.93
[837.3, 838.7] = 4.89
